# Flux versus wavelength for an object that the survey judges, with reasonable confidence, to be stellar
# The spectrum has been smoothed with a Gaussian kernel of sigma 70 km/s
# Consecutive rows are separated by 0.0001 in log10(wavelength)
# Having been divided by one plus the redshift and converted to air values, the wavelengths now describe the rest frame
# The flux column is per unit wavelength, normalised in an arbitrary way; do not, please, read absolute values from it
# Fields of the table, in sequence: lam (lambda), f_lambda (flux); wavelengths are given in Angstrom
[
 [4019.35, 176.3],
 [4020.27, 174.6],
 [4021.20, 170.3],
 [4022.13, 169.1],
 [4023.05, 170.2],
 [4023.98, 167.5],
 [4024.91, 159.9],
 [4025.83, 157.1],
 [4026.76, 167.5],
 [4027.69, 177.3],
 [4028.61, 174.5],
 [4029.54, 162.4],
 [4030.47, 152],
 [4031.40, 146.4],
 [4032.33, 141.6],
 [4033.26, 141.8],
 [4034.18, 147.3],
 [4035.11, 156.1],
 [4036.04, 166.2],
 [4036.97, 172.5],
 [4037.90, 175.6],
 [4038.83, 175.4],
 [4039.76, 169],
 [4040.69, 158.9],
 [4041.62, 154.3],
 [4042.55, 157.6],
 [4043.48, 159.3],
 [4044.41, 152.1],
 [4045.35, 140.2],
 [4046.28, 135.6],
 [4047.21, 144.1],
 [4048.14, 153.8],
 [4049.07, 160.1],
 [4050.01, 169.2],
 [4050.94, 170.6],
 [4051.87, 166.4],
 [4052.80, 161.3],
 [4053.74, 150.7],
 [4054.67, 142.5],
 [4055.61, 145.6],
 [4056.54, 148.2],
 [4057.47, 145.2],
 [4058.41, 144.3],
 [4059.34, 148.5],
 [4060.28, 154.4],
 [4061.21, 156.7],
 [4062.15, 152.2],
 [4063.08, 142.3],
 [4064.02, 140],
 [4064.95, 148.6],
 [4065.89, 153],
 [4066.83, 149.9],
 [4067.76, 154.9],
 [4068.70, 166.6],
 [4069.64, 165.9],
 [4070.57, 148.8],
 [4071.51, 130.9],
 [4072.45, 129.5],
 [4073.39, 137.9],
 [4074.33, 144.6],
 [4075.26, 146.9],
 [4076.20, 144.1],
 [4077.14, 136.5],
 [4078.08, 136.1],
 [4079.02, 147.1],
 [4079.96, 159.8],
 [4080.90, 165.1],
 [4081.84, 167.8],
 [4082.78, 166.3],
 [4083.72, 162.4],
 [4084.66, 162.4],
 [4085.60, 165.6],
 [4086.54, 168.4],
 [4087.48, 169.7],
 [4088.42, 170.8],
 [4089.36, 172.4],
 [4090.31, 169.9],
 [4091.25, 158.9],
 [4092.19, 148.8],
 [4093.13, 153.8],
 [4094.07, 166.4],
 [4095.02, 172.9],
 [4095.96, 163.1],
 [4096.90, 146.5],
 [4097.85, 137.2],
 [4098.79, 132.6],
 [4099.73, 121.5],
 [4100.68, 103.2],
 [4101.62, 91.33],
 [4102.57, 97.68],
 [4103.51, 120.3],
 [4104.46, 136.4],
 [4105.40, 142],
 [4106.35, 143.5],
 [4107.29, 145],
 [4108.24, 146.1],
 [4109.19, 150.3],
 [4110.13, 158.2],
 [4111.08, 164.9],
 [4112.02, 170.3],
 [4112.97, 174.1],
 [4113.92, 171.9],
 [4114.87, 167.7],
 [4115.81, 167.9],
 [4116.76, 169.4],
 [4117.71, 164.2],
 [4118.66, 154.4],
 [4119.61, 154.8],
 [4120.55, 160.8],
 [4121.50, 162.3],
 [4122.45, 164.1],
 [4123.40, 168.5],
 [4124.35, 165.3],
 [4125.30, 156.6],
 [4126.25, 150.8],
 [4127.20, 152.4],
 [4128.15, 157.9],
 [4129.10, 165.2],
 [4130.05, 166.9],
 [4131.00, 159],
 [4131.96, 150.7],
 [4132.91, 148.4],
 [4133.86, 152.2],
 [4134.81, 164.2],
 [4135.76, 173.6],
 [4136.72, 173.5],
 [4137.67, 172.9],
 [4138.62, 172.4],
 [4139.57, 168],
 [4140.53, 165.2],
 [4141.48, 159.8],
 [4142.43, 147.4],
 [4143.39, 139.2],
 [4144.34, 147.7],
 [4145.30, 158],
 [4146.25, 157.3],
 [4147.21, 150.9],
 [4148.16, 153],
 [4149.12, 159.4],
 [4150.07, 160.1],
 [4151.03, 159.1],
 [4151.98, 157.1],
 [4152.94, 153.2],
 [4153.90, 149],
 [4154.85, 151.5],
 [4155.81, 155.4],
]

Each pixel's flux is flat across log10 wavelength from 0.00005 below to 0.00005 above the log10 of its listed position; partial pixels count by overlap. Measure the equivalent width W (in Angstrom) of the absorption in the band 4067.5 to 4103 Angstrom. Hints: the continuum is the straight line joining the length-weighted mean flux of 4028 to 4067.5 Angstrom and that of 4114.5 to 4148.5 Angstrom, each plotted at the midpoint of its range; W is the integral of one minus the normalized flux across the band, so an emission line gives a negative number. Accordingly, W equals 1.7 Angstrom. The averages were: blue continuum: 155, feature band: 150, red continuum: 160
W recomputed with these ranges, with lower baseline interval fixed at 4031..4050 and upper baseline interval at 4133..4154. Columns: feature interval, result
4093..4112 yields 2.1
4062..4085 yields 0.9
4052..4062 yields 0.4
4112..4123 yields -0.5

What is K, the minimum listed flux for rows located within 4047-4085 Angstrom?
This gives 129.5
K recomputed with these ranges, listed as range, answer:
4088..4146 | 91.33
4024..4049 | 135.6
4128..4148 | 139.2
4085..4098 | 137.2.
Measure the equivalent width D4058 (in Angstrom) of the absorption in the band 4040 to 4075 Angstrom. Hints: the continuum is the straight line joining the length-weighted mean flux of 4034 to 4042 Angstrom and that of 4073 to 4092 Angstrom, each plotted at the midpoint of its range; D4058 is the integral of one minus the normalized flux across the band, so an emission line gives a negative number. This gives 2.3 Angstrom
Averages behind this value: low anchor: 165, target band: 151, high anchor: 158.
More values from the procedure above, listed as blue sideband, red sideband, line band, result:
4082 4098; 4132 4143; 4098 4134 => 2.7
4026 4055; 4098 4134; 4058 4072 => 0.5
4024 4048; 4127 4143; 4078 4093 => -0.2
